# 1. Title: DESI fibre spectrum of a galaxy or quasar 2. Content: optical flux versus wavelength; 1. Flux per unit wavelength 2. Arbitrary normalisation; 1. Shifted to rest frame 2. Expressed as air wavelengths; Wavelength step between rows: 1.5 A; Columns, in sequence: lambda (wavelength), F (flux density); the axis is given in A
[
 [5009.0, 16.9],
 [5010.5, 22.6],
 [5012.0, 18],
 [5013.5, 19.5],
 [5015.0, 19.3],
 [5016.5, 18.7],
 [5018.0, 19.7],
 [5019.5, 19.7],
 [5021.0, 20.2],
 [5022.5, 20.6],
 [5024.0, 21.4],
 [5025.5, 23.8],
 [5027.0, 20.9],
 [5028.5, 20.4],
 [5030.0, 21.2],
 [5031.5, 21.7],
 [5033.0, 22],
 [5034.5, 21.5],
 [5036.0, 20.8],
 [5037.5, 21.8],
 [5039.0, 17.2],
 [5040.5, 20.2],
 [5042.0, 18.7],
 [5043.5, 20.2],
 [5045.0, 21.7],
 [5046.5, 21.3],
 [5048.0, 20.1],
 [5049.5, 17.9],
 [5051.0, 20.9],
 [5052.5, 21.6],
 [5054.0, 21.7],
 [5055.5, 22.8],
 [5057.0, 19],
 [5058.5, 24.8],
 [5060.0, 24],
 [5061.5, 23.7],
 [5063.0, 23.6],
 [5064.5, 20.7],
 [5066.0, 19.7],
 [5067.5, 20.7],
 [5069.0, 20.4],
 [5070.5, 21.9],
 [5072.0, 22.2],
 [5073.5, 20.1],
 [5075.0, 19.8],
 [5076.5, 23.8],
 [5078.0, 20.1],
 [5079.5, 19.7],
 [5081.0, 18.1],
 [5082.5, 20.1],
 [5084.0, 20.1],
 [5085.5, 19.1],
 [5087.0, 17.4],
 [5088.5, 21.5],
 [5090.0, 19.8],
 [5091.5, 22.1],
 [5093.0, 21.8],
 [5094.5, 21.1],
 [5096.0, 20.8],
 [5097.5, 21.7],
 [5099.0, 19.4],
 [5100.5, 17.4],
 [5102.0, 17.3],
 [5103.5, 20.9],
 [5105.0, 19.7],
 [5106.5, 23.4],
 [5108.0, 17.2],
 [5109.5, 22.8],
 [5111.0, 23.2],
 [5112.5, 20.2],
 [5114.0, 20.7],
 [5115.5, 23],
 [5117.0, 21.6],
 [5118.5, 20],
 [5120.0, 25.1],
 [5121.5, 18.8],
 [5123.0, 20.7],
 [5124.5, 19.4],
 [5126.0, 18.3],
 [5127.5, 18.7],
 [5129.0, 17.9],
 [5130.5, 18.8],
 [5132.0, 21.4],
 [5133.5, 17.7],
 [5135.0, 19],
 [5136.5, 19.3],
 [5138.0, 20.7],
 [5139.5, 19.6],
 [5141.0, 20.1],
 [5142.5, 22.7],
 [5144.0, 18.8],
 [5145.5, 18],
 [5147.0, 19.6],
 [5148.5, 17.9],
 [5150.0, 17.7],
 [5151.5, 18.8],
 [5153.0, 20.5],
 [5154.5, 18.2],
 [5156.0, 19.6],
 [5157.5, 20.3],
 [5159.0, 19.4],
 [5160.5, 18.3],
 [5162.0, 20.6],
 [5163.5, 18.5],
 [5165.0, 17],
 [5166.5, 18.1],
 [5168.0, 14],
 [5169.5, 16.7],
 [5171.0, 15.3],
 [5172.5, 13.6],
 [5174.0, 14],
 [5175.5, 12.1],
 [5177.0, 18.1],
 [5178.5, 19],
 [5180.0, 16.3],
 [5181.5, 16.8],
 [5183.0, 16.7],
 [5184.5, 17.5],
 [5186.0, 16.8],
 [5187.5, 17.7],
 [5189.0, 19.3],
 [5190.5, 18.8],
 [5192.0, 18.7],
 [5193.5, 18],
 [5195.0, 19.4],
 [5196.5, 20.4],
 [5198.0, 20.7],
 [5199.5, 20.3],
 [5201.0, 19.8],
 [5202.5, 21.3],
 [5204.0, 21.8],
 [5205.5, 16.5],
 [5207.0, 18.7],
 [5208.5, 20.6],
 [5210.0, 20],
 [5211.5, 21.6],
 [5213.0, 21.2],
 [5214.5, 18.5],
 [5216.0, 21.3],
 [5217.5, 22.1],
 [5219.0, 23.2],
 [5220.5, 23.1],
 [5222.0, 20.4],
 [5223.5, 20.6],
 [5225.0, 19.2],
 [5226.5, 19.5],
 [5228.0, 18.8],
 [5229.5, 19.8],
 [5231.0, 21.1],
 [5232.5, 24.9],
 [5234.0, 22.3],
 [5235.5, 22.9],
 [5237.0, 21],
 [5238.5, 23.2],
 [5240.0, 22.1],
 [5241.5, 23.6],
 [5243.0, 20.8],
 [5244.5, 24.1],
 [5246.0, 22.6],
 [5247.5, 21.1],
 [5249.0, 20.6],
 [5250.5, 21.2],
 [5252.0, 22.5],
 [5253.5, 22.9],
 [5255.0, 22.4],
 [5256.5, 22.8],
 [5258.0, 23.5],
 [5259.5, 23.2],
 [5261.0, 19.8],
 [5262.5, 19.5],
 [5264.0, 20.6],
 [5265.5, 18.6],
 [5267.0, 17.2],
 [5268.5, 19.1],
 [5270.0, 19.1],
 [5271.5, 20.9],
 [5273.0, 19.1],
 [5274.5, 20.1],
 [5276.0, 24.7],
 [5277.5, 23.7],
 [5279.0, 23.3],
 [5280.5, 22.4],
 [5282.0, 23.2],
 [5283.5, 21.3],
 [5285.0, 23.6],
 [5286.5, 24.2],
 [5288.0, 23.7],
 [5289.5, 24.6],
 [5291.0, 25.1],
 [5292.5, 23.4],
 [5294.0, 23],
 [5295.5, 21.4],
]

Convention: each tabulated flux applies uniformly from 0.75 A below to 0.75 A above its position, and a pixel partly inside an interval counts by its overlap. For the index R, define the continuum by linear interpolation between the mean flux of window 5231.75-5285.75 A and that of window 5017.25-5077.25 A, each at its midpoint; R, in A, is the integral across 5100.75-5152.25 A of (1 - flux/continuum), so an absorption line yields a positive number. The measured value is 3.4 A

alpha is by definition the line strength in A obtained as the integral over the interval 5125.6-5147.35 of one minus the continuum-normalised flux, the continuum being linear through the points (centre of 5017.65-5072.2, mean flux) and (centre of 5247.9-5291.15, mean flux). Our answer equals 2.0 A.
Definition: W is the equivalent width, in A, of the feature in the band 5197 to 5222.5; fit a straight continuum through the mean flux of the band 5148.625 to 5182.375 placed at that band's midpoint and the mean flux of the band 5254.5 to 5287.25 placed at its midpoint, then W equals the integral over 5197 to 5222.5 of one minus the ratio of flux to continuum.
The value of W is -2.1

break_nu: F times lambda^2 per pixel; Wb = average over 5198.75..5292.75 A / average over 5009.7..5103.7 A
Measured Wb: 1.12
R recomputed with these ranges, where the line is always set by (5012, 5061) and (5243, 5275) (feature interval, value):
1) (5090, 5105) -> 0.4 A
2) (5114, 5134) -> 0.7 A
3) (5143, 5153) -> 1.0 A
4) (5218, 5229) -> 0.1 A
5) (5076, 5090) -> 0.6 A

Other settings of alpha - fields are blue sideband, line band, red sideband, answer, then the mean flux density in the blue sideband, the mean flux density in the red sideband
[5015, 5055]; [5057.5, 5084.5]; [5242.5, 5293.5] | -0.6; 20.6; 21.9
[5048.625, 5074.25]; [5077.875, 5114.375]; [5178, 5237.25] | 1.6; 21.5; 19.9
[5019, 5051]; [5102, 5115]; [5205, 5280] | 0.0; 20.6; 21.2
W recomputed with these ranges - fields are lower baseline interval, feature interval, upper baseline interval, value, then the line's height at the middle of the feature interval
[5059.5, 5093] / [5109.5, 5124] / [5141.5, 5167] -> -1.2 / 19.9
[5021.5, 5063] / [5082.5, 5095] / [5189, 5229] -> 0.4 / 20.9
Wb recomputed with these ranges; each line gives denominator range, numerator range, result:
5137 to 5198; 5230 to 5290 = 1.25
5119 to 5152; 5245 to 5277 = 1.13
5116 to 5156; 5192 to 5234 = 1.08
